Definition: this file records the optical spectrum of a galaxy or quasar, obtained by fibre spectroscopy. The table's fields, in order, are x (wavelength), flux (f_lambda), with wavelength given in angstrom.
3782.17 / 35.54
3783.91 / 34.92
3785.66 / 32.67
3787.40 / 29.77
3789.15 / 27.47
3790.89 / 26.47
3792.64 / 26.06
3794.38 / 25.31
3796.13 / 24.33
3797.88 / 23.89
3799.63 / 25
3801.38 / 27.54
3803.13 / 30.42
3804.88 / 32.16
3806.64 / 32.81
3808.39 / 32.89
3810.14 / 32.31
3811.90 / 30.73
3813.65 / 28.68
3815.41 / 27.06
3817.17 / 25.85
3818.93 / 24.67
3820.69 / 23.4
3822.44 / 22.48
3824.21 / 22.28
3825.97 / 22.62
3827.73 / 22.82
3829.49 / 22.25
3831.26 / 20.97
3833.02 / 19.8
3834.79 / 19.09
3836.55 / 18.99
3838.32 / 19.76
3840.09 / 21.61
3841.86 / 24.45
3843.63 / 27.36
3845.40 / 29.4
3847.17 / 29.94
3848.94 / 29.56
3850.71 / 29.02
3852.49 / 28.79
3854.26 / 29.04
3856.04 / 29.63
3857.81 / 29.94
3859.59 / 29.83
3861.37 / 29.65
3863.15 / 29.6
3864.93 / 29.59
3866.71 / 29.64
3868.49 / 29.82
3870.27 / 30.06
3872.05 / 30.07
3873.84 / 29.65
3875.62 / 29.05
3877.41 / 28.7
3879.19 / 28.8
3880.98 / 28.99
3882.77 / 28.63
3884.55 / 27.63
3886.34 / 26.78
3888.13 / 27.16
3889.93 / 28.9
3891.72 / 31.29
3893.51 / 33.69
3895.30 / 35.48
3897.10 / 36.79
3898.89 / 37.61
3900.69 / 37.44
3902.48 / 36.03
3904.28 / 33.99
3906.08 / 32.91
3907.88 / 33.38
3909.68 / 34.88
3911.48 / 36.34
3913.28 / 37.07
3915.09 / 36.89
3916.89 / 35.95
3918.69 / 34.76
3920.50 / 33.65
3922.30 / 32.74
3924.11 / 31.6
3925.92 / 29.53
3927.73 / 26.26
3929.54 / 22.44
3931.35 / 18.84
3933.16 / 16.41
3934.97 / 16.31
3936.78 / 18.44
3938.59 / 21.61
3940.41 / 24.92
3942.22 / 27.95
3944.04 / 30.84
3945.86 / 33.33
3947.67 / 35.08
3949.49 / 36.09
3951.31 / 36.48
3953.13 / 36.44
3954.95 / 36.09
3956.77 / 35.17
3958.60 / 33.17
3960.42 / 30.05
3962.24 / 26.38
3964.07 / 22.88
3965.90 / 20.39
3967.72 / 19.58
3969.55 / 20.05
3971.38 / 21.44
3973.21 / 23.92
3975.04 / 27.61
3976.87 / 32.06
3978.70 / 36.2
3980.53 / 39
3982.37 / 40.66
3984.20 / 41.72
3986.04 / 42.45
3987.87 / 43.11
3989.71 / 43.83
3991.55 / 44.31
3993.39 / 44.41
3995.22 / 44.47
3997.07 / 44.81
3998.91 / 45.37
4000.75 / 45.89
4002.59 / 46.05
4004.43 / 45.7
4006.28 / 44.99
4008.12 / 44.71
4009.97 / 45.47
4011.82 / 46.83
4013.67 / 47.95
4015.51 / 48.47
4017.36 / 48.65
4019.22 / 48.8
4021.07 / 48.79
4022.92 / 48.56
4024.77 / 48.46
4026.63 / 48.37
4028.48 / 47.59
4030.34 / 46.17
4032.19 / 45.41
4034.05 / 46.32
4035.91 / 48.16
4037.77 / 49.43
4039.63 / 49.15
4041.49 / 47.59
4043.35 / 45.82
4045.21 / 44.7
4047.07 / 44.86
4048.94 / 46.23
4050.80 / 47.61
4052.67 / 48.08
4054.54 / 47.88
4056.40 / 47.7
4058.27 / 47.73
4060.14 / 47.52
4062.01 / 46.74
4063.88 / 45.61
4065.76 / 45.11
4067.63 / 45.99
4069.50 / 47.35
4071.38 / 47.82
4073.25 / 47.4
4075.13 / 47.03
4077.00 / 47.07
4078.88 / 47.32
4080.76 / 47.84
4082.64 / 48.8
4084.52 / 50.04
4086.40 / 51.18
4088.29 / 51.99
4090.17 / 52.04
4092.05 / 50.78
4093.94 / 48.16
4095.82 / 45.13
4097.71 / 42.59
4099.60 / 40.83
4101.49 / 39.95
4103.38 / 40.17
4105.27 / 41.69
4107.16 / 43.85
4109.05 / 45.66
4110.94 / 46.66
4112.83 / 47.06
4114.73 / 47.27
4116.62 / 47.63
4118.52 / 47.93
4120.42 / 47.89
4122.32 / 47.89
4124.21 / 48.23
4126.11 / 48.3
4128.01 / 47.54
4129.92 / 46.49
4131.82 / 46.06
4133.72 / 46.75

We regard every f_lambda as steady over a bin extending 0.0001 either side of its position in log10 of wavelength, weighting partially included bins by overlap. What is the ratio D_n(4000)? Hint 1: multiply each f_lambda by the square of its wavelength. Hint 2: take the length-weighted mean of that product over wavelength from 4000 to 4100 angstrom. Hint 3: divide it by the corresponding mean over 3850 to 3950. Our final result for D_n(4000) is 1.69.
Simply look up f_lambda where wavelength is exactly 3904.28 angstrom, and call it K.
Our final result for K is 33.99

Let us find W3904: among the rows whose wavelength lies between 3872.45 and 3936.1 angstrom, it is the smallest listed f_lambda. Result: 16.31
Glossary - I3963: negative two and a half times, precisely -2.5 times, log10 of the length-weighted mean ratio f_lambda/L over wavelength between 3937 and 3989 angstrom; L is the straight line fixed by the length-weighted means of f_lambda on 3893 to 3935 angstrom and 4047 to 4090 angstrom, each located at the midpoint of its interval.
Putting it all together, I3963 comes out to 0.19 mag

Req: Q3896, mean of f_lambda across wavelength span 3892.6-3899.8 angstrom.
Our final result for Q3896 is 35.9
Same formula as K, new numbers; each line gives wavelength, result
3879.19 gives 28.8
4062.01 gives 46.74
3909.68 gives 34.88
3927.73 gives 26.26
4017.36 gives 48.65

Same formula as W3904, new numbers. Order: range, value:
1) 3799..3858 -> 18.99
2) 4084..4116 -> 39.95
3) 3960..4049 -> 19.58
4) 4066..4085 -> 45.99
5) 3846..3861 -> 28.79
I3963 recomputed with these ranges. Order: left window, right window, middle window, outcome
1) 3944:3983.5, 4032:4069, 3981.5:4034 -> -0.18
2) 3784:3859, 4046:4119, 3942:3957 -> 0.06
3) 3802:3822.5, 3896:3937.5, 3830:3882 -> 0.10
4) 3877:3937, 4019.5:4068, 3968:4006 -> 0.06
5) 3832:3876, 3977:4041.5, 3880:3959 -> 0.12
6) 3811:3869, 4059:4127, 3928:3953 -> 0.29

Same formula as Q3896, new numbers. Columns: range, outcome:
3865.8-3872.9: 29.9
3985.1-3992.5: 43.4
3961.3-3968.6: 22.4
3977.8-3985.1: 39.4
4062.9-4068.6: 45.6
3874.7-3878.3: 28.9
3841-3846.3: 27.1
